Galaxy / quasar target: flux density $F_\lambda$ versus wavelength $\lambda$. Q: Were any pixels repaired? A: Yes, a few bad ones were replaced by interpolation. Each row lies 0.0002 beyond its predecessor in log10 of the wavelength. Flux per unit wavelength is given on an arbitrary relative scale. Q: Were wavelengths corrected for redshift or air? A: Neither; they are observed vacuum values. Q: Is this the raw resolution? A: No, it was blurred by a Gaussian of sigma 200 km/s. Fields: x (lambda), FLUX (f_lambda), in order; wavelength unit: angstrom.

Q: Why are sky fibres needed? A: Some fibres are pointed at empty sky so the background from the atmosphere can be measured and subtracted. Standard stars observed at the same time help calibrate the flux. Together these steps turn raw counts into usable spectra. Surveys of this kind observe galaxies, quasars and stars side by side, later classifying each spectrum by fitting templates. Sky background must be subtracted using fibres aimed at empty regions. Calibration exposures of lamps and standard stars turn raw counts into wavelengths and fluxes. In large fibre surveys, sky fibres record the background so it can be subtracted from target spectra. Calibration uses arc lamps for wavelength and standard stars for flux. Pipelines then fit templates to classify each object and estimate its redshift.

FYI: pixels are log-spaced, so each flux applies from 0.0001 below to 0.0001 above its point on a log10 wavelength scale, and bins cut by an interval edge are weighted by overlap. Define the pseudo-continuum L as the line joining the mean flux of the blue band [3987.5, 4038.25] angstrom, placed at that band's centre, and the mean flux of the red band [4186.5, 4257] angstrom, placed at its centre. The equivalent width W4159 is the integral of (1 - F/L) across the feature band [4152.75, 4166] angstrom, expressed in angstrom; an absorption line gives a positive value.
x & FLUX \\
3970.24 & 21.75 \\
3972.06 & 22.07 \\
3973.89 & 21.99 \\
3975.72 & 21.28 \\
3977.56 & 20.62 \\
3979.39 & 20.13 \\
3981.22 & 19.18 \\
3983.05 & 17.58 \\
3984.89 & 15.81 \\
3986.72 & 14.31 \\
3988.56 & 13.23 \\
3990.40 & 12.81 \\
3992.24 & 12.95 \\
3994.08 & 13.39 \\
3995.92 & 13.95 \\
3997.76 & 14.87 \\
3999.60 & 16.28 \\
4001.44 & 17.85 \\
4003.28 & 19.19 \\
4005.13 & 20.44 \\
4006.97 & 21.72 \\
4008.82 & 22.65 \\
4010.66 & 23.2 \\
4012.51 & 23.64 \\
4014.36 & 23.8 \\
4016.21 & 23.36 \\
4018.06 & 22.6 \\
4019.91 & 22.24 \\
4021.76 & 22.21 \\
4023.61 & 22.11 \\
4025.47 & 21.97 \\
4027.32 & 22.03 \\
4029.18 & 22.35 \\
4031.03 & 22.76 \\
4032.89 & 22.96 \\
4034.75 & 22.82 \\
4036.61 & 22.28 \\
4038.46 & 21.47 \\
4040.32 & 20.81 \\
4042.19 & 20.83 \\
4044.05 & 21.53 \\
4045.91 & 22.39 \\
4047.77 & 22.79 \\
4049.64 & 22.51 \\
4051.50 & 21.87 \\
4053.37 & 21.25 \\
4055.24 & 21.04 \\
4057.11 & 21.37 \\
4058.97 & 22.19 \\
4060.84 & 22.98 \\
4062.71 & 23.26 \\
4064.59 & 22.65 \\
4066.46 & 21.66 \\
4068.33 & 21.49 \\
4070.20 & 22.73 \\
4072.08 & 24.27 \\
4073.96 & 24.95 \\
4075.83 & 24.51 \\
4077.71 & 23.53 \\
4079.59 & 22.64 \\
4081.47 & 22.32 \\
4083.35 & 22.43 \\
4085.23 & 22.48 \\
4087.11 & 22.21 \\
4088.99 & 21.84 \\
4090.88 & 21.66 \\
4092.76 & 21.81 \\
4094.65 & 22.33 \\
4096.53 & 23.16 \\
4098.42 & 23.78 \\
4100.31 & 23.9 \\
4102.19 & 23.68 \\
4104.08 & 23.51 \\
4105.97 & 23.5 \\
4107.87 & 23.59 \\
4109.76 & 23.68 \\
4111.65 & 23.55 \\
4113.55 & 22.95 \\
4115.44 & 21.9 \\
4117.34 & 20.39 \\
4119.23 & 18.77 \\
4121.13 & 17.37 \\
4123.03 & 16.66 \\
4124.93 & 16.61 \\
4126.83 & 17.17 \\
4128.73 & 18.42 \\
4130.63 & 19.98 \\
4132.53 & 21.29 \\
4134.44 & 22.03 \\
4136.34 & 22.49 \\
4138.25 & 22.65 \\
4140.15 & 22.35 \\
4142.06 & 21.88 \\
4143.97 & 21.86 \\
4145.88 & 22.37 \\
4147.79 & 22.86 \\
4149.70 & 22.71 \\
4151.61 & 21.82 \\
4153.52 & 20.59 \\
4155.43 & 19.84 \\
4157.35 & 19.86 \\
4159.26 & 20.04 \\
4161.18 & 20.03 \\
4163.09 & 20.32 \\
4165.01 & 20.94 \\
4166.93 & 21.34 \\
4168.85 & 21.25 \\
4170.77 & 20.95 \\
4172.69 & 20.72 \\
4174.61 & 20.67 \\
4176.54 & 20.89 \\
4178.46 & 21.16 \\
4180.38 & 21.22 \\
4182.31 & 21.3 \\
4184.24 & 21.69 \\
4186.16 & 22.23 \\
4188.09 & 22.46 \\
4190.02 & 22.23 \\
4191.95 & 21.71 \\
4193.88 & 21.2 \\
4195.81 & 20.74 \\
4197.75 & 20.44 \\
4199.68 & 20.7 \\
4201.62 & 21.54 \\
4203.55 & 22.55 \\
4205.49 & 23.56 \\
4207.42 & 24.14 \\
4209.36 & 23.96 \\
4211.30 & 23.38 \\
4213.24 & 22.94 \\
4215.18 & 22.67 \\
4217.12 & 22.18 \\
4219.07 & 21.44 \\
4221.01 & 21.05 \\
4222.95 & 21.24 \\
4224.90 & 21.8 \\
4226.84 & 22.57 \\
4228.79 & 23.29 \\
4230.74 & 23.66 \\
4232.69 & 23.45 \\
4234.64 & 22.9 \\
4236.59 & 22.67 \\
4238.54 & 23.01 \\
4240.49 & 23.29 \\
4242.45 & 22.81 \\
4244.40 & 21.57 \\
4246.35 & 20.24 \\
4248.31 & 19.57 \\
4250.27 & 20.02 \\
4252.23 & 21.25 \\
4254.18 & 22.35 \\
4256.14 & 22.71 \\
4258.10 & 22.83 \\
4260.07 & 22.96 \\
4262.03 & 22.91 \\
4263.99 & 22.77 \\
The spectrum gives 0.8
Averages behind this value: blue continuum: 20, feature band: 20.2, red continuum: 22.1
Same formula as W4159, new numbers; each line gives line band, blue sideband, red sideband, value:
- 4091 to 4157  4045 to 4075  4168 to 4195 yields 1.3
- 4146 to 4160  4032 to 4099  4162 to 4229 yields 0.5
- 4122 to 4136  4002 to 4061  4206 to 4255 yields 2.0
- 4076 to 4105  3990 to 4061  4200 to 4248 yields -2.0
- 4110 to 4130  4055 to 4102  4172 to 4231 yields 2.6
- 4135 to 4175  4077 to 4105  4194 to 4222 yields 2.0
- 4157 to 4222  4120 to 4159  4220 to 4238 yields 0.2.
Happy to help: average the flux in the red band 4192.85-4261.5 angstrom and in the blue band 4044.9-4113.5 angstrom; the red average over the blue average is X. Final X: 1.0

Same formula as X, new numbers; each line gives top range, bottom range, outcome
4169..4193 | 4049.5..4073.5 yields 0.96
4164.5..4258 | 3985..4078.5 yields 1.05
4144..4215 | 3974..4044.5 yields 1.09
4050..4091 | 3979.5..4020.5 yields 1.22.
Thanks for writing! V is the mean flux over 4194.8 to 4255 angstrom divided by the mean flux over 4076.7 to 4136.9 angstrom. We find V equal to 1.0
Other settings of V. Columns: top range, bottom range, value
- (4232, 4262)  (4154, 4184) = 1.07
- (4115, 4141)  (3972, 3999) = 1.18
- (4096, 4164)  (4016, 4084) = 0.95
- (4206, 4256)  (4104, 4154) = 1.05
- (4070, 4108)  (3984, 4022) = 1.24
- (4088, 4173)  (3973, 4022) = 1.13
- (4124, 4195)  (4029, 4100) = 0.94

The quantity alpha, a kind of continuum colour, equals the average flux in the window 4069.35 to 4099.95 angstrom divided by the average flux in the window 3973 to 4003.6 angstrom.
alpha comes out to 1.4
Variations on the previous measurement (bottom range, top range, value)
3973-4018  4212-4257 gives 1.19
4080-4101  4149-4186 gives 0.93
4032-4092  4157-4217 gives 0.97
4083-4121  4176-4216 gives 0.98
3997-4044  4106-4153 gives 0.98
